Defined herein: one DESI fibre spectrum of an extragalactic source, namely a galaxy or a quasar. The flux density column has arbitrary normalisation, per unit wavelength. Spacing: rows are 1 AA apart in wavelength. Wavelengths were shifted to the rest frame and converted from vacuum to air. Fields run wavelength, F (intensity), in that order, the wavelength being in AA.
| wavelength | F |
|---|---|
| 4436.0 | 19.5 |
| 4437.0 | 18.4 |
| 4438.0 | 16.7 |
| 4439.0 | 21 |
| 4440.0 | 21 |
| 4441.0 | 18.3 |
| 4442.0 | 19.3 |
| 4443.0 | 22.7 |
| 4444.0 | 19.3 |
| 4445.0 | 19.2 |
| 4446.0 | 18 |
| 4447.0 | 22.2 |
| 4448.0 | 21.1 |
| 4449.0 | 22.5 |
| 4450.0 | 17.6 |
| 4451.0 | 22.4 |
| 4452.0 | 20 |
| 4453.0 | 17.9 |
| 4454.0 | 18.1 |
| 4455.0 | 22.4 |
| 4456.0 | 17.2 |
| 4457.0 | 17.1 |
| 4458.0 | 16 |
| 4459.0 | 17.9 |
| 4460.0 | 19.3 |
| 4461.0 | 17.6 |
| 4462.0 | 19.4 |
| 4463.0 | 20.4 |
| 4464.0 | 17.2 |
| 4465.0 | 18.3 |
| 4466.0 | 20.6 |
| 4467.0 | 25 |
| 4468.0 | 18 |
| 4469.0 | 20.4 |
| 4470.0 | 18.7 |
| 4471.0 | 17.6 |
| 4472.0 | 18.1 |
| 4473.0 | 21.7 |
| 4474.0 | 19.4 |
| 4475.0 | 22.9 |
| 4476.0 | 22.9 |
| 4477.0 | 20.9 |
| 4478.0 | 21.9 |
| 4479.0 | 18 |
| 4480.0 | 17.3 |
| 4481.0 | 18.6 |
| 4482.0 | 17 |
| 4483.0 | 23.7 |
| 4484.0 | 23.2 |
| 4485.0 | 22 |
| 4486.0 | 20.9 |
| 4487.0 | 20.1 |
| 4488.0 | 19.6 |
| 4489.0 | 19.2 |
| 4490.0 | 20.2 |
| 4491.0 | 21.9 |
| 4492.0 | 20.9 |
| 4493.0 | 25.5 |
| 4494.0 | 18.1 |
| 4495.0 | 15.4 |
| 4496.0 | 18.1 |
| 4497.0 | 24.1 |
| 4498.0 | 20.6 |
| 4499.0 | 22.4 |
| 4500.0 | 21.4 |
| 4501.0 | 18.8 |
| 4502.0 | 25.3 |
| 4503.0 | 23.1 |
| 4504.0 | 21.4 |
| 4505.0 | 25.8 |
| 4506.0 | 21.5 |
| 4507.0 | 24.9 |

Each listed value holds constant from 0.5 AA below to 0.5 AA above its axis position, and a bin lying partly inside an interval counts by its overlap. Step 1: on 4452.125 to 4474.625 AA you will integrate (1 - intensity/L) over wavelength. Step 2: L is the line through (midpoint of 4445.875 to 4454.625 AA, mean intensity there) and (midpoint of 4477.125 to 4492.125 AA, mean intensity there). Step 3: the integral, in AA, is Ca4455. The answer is 1.3 AA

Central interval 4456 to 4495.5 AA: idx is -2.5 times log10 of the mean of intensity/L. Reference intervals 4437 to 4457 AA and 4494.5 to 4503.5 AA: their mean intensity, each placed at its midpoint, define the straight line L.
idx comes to 0.04 mag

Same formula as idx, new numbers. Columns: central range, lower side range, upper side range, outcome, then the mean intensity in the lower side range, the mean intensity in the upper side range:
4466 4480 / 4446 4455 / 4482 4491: 0.02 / 20.2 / 20.9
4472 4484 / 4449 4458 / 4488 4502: -0.02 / 19.1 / 20.6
